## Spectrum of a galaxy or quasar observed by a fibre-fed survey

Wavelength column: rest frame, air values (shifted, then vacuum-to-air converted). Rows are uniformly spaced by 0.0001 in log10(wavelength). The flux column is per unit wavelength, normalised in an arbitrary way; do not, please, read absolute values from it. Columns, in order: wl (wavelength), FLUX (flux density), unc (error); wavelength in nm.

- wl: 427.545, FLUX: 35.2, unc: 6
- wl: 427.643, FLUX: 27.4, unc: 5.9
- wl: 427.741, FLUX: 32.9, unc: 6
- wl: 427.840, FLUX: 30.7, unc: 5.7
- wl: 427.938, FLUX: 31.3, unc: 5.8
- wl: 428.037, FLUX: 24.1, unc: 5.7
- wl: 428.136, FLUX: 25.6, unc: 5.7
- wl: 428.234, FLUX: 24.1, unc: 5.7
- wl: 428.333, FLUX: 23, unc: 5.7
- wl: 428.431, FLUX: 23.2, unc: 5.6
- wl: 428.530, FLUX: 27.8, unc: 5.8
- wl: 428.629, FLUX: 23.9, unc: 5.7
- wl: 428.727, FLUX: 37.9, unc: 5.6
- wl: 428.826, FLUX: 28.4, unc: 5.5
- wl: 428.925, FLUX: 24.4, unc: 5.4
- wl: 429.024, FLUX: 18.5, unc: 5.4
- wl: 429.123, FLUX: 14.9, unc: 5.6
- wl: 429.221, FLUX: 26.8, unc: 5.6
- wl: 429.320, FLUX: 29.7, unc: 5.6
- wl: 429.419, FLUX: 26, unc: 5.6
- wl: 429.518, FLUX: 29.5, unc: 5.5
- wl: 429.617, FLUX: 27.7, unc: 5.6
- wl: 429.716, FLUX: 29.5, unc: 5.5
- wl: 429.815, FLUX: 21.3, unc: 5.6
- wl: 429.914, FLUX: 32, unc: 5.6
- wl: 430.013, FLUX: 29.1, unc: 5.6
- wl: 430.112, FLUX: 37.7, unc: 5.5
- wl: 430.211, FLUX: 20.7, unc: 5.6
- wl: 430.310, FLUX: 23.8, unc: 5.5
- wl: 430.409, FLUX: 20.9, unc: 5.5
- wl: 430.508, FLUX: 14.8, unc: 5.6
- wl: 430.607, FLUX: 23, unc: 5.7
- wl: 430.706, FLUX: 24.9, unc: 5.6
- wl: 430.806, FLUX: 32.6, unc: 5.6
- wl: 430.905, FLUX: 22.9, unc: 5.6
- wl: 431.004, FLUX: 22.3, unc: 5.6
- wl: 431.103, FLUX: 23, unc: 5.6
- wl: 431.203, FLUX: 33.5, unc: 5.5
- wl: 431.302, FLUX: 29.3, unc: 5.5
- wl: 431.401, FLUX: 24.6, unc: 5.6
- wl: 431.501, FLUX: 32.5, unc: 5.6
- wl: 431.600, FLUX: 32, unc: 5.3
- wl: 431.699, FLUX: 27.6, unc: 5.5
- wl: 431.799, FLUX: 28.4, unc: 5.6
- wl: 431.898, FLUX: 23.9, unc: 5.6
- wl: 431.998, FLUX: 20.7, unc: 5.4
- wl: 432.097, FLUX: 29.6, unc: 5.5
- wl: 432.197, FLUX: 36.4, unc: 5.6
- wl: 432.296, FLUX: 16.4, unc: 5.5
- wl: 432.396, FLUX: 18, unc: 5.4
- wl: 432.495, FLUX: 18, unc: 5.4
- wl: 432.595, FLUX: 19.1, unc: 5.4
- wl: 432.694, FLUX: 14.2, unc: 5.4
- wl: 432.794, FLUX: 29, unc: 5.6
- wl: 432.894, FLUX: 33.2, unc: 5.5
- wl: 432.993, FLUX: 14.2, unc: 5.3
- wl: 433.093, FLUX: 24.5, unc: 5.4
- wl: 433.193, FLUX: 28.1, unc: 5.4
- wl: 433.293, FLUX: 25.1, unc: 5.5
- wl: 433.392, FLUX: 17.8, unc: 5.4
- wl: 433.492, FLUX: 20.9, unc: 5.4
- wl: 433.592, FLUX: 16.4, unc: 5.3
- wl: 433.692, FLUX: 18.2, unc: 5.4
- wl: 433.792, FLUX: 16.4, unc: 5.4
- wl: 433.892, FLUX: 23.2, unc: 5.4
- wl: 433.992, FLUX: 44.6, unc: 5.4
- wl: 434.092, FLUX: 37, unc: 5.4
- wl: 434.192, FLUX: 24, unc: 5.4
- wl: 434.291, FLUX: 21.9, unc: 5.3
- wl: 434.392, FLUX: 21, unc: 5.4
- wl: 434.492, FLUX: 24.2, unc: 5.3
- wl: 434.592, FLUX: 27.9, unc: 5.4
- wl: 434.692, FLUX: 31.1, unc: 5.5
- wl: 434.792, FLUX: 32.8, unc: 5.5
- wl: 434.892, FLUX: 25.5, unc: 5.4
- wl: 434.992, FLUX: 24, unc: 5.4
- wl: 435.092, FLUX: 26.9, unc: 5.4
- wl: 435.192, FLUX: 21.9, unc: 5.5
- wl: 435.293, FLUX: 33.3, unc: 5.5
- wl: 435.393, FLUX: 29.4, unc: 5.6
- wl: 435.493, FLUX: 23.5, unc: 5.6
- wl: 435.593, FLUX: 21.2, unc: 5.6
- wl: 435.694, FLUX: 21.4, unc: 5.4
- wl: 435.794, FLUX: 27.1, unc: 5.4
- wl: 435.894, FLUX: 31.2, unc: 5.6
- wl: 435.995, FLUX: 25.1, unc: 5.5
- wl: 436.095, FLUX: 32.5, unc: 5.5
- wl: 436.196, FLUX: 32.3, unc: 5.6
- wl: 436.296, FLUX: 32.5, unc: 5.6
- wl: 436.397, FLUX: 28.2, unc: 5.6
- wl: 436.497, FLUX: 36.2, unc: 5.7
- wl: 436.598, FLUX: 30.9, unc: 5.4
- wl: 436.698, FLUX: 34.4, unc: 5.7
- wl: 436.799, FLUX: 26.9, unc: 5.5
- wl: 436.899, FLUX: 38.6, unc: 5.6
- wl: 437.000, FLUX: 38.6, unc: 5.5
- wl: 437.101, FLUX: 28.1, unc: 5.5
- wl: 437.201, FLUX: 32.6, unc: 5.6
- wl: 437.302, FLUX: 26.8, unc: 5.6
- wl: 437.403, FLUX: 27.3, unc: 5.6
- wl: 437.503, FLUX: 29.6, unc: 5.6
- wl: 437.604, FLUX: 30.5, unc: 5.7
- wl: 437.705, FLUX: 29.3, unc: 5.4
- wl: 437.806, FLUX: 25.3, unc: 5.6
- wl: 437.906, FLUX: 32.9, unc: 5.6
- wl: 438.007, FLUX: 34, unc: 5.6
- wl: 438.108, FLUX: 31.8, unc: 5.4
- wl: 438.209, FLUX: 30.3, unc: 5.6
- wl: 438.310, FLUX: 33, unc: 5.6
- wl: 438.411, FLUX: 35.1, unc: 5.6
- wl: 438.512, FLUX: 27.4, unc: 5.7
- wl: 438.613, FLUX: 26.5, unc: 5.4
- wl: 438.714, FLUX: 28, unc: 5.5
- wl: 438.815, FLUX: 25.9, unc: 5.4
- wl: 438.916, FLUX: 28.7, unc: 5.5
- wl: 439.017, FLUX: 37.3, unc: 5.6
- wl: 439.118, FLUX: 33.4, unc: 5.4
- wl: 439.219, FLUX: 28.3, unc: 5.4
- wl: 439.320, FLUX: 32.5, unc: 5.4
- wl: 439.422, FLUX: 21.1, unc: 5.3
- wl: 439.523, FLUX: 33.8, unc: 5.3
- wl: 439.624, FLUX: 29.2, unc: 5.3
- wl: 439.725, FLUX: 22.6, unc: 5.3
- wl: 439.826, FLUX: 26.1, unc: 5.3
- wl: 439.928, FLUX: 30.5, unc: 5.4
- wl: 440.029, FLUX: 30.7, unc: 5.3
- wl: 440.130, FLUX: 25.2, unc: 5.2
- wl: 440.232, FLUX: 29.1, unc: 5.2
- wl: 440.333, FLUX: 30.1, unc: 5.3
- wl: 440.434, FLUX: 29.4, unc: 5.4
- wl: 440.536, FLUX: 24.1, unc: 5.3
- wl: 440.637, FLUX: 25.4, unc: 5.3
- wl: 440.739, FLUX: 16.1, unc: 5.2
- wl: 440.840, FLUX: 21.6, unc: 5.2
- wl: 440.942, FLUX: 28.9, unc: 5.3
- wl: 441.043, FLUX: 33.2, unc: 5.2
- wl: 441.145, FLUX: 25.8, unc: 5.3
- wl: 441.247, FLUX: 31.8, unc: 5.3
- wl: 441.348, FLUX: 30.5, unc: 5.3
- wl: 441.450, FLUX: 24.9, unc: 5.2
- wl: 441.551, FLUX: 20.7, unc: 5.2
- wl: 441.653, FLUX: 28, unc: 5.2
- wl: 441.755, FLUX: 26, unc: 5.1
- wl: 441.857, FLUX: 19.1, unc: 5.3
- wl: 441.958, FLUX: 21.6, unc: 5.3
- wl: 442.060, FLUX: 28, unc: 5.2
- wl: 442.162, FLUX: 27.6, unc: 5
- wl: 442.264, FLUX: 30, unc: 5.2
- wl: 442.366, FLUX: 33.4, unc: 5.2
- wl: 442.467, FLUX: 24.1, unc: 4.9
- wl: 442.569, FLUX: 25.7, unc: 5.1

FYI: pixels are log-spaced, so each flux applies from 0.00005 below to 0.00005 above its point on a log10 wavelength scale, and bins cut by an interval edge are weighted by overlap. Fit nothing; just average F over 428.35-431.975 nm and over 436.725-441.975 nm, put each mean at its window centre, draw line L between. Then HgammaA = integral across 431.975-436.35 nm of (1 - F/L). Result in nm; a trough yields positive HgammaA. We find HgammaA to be 0.32 nm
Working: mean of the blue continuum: 26.3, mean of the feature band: 25.3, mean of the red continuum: 28.6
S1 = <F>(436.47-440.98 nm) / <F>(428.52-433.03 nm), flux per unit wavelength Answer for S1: 1.15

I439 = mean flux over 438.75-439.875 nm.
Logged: 29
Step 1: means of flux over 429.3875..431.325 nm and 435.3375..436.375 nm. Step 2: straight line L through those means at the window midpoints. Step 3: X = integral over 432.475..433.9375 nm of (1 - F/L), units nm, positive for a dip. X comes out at 0.31 nm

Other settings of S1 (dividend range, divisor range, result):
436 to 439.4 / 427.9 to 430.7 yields 1.20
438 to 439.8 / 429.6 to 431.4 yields 1.15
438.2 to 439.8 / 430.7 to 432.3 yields 1.07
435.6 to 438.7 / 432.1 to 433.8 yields 1.39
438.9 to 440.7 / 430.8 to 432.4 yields 1.07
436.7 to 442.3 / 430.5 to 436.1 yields 1.13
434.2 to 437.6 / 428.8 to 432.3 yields 1.09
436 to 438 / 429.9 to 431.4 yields 1.21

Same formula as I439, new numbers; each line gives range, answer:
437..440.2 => 29.6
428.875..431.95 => 26.1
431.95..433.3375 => 23.3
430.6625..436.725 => 26.2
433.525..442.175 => 28.1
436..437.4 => 31.8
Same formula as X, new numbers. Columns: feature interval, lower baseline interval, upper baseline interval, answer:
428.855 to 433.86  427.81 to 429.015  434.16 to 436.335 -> 0.42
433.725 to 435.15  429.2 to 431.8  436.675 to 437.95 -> 0.10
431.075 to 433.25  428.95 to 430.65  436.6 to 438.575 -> 0.13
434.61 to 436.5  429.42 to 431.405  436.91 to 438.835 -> 0.07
